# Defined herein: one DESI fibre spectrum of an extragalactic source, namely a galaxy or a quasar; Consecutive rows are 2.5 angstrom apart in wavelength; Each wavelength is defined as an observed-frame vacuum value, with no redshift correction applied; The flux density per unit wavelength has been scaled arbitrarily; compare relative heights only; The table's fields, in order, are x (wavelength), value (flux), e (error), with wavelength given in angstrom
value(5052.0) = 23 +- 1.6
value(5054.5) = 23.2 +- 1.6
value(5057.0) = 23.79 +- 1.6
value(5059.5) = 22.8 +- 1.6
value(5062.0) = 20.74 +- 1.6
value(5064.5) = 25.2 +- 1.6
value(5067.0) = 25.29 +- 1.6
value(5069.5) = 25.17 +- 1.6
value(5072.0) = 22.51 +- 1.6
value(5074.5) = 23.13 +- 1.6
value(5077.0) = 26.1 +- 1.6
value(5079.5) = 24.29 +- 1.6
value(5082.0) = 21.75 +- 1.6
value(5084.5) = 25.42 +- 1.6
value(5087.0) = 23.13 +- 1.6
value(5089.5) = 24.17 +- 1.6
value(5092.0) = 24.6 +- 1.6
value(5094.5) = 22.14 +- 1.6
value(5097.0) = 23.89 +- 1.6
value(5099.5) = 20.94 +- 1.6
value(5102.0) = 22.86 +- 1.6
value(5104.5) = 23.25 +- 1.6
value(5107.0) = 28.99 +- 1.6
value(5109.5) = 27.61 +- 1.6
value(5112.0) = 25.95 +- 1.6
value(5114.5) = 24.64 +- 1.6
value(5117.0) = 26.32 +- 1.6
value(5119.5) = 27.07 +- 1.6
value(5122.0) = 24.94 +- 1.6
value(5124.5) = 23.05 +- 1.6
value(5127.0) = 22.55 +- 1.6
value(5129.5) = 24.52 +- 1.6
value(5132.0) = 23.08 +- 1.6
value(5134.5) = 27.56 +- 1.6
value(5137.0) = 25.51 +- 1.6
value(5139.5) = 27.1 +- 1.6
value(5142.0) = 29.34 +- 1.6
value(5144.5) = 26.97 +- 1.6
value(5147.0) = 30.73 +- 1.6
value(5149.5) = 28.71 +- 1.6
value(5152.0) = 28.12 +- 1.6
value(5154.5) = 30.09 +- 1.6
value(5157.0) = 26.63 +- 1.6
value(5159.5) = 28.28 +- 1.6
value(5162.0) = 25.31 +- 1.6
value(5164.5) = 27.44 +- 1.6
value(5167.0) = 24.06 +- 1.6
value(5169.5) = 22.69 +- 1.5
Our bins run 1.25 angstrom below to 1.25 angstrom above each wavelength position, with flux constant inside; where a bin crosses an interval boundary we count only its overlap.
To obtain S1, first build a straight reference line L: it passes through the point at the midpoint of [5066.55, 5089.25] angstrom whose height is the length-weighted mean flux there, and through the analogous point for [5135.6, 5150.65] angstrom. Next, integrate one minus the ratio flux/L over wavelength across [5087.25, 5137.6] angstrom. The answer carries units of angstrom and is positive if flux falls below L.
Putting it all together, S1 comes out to 2.9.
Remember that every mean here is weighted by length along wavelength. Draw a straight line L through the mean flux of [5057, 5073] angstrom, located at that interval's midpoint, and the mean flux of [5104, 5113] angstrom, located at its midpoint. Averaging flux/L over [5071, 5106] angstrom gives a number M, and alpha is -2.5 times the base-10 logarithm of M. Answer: 0.08 mag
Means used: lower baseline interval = 23.6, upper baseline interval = 26.7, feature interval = 23.5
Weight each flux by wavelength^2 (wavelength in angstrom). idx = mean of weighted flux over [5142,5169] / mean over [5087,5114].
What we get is 1.16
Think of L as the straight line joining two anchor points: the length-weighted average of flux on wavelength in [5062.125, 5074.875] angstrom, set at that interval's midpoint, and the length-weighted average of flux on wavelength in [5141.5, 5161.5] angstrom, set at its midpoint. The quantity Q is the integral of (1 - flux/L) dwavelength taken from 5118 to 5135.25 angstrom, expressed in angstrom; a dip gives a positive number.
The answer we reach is 1.6 angstrom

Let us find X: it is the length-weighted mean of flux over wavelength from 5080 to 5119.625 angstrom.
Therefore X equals 24.5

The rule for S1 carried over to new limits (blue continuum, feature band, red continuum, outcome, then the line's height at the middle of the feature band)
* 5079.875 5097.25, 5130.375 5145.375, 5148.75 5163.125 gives 0.11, 26.7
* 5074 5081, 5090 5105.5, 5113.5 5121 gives 1.41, 25.3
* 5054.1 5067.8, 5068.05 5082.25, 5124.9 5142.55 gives -0.09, 23.8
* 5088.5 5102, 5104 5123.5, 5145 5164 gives -1.18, 24.7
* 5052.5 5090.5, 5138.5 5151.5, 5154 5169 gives -1.24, 26.1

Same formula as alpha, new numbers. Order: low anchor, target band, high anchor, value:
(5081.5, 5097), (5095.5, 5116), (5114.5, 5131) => -0.03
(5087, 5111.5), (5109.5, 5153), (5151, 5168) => -0.02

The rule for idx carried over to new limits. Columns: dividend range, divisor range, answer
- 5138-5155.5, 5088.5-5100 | 1.26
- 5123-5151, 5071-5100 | 1.14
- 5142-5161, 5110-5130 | 1.16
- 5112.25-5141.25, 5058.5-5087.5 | 1.08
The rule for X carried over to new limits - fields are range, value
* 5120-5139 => 24.7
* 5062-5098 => 23.9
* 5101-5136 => 25.2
